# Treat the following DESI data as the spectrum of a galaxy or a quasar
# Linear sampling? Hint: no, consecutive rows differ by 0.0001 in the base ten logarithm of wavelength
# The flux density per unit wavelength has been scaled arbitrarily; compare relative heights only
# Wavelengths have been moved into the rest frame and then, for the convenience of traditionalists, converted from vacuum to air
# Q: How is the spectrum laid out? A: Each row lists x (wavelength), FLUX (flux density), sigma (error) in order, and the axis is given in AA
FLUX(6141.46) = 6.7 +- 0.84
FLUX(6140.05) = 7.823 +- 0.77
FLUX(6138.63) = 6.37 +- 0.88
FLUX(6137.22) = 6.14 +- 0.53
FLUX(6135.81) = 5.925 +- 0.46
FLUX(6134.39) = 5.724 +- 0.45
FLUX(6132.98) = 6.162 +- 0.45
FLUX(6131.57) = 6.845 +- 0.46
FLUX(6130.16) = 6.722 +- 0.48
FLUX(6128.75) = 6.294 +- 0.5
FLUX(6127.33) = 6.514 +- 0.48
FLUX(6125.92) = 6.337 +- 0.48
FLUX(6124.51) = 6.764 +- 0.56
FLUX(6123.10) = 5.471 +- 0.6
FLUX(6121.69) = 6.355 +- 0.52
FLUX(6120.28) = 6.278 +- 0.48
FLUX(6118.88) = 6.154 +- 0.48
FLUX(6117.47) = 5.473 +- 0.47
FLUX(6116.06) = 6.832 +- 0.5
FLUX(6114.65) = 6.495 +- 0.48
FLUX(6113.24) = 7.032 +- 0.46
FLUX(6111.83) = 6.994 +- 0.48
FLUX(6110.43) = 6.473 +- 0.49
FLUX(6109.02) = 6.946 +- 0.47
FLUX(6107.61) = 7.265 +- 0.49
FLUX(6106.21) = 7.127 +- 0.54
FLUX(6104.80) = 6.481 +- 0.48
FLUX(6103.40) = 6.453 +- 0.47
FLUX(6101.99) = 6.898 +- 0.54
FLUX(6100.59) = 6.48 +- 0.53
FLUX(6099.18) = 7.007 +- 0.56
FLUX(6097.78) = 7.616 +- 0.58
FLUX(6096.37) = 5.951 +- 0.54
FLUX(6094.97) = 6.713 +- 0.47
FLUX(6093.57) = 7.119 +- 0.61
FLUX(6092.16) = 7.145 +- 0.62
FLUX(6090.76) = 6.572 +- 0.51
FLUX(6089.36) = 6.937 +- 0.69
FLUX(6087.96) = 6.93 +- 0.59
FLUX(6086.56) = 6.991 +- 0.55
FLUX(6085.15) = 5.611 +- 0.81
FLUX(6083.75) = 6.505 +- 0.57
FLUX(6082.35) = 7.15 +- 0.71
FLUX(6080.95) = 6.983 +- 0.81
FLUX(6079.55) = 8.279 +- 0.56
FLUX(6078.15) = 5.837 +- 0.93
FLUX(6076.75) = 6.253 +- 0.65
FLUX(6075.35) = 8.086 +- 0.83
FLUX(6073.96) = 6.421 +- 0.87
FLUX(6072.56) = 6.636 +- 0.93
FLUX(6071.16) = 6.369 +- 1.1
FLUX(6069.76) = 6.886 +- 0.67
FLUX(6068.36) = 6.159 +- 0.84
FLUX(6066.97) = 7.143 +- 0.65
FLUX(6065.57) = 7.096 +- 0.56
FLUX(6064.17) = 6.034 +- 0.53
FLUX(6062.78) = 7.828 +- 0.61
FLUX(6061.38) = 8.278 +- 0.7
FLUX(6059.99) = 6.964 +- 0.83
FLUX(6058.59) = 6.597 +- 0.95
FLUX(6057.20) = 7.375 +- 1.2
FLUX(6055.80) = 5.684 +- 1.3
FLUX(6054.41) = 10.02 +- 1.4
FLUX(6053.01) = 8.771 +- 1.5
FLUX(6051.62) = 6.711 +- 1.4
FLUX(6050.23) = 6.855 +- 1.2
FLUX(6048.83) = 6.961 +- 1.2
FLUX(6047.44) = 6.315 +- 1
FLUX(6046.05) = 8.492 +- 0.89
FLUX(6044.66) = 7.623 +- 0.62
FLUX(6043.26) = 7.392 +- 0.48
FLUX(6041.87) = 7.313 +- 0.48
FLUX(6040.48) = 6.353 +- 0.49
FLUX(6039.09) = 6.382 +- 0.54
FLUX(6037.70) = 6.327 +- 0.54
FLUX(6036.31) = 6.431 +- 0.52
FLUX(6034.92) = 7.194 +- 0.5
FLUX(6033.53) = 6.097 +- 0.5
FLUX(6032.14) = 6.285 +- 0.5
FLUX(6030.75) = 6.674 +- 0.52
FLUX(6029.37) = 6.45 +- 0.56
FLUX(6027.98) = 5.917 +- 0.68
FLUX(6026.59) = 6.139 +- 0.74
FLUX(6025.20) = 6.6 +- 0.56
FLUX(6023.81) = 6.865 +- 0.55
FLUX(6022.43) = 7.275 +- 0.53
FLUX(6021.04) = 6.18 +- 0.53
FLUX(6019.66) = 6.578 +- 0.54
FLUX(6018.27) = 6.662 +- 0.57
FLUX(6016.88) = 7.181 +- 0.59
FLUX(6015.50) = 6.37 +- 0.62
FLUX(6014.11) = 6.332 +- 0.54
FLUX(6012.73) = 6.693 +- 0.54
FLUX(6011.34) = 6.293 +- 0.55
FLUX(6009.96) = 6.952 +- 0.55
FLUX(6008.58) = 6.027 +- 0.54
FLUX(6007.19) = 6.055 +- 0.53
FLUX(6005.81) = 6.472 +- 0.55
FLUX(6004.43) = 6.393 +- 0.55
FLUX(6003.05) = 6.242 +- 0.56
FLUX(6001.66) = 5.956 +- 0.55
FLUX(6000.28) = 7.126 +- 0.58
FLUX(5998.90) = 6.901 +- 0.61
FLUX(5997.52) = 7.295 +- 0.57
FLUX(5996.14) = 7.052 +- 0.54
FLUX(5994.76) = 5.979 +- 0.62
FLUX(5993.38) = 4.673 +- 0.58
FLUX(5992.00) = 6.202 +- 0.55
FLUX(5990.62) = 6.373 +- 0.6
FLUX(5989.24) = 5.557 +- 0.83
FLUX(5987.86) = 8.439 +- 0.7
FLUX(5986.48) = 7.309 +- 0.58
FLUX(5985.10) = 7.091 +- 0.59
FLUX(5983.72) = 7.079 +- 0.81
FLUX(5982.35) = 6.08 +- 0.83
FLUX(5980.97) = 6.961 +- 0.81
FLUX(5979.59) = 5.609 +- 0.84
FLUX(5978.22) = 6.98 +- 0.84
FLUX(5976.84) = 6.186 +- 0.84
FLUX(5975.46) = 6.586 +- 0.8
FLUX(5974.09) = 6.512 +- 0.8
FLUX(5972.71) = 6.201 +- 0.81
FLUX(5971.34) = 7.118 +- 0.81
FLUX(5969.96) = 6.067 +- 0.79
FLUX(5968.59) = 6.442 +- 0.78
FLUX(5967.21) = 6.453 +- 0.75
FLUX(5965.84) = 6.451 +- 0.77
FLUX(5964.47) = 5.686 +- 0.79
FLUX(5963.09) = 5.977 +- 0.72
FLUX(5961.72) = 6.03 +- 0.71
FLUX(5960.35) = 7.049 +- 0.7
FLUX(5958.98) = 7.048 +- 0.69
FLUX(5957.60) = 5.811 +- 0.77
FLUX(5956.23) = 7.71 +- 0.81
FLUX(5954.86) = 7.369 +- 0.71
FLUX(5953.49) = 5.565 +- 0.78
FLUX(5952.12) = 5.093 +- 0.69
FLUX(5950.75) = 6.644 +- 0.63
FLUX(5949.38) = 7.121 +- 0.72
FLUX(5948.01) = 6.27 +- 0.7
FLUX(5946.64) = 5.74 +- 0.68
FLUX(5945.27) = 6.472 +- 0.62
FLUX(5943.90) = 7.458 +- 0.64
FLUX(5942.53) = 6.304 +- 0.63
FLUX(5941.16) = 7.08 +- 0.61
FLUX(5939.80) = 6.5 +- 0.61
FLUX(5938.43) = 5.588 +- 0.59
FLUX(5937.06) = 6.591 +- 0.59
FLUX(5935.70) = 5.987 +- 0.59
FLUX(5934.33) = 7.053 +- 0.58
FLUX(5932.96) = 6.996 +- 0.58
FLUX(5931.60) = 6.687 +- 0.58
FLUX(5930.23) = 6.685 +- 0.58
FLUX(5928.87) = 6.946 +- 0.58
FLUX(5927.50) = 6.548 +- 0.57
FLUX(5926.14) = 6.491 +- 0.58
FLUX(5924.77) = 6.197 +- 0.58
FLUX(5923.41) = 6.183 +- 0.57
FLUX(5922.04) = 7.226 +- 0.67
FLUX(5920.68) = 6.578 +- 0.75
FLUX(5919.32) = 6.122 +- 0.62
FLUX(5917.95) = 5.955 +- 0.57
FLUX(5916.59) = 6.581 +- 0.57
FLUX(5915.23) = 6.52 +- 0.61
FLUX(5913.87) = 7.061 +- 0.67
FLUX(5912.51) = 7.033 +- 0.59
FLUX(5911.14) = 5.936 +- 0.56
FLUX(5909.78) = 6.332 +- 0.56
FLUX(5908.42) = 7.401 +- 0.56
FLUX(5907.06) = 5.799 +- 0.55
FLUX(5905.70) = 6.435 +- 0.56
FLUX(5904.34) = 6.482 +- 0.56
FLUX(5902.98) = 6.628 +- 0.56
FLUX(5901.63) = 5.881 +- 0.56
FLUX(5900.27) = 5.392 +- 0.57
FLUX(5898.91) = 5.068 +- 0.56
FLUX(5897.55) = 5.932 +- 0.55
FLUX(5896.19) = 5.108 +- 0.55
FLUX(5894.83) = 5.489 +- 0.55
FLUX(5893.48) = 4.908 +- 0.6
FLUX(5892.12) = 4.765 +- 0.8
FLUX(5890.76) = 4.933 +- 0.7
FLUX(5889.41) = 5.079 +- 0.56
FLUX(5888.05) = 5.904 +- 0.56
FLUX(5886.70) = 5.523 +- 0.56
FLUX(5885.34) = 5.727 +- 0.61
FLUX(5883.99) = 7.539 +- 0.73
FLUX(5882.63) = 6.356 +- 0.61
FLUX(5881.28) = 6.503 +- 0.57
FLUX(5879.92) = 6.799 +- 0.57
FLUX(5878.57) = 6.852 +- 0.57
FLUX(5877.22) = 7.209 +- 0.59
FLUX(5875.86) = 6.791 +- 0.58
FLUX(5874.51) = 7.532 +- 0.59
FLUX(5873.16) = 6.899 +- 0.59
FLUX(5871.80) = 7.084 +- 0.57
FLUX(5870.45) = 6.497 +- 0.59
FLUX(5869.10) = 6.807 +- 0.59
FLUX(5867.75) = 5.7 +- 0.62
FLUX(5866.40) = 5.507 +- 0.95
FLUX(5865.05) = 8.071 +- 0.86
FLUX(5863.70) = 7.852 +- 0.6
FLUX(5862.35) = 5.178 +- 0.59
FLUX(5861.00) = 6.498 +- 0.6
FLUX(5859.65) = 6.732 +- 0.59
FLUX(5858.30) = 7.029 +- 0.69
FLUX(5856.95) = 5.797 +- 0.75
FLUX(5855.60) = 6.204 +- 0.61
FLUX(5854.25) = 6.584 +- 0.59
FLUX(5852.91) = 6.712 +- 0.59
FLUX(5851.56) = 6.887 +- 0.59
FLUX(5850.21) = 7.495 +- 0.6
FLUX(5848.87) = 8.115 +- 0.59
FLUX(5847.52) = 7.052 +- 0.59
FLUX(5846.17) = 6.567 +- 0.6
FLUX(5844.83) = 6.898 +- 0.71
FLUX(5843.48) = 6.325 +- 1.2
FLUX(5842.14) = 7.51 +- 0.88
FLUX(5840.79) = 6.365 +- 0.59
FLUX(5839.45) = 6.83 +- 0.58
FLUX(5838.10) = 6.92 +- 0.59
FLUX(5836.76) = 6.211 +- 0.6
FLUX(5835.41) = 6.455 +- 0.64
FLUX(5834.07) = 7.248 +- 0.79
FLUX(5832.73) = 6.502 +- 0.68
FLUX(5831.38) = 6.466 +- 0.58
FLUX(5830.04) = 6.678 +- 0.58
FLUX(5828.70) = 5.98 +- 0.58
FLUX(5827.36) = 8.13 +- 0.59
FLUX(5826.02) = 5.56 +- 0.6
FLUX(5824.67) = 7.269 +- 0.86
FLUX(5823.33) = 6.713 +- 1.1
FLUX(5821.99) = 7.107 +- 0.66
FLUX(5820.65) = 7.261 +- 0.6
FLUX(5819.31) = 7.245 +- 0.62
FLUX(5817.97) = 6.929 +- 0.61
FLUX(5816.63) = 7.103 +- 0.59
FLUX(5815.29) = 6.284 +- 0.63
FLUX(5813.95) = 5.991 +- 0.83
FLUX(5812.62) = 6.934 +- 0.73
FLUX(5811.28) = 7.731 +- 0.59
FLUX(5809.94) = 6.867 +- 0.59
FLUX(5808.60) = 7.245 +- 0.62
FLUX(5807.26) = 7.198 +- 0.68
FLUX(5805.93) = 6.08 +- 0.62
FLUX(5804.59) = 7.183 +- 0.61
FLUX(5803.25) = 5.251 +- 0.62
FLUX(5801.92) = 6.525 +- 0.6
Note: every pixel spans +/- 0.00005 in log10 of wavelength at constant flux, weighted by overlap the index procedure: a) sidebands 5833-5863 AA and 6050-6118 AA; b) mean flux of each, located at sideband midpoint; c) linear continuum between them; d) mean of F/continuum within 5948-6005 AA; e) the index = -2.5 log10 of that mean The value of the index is 0.053 mag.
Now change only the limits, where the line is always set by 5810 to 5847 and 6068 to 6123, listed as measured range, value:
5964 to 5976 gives 0.06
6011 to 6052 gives 0.00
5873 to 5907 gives 0.12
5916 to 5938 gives 0.04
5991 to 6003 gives 0.06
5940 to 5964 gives 0.04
